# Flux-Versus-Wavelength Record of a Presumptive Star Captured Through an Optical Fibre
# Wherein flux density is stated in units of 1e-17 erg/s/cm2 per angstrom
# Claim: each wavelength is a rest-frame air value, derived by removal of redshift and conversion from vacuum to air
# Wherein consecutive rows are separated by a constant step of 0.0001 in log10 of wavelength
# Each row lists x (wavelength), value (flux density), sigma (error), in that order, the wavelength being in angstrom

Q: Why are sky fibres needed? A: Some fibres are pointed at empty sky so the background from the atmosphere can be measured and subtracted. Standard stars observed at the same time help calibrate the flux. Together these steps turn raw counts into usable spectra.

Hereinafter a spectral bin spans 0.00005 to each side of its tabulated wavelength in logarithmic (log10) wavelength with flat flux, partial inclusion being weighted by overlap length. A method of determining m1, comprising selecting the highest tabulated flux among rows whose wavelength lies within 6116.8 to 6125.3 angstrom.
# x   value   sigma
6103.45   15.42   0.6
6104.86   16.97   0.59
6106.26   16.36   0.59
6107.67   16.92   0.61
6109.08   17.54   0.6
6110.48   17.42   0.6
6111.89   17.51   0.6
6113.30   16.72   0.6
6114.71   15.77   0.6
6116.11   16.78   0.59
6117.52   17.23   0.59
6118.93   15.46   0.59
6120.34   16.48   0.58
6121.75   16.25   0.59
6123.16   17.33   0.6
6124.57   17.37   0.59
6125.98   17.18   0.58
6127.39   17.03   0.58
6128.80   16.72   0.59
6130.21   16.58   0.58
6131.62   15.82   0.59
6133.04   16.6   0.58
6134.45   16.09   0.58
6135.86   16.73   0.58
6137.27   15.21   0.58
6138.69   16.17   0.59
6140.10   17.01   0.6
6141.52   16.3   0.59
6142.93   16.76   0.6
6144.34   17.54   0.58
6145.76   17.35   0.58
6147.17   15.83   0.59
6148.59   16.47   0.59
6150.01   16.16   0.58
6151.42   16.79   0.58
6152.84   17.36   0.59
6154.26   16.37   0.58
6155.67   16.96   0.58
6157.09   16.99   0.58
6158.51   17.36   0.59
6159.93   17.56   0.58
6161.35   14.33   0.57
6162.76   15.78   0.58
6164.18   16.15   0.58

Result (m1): 17.37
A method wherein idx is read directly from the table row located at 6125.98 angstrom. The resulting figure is 17.18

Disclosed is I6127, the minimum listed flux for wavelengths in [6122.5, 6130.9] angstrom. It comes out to 16.58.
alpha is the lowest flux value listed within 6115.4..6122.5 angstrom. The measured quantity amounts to 15.46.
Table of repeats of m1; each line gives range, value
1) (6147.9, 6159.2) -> 17.36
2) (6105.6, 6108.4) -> 16.92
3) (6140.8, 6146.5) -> 17.54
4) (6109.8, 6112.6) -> 17.51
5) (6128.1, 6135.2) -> 16.72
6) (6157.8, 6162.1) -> 17.56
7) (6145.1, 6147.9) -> 17.35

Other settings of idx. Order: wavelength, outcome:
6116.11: 16.78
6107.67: 16.92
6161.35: 14.33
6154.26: 16.37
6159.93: 17.56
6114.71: 15.77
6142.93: 16.76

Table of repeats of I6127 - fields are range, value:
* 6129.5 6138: 15.21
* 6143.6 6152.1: 15.83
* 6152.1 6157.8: 16.37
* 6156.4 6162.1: 14.33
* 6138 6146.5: 16.17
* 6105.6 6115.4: 15.77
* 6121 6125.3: 16.25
